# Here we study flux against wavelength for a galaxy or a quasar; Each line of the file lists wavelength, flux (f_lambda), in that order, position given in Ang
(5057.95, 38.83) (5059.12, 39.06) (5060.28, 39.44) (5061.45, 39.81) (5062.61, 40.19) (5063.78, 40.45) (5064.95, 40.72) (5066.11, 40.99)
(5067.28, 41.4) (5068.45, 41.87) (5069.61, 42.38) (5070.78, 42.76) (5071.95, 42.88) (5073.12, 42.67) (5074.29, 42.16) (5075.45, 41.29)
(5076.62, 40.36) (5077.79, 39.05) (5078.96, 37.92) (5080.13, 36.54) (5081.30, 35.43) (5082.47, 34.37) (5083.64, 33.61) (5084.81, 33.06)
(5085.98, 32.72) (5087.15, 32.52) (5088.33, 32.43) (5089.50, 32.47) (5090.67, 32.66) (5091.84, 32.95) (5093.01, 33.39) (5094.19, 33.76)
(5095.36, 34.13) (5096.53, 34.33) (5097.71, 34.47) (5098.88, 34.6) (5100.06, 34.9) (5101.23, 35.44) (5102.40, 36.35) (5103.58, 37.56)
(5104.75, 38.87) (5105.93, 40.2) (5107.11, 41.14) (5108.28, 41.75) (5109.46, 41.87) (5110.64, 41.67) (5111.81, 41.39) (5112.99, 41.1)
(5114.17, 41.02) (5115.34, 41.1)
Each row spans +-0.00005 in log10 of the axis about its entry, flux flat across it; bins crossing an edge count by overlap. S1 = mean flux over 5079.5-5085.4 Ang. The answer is 34.6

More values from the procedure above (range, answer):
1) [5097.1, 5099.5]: 34.4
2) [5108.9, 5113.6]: 41.5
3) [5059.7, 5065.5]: 40.1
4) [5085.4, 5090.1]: 32.5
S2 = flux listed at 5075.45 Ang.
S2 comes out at 41.29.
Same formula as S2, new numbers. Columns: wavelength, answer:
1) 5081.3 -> 35.43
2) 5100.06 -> 34.9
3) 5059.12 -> 39.06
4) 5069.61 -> 42.38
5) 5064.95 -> 40.72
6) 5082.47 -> 34.37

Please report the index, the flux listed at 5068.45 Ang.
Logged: 41.87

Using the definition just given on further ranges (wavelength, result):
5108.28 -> 41.75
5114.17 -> 41.02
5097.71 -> 34.47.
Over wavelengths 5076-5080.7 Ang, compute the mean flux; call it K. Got 38.5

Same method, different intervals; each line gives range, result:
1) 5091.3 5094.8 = 33.4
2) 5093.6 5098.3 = 34.2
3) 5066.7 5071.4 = 42.1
